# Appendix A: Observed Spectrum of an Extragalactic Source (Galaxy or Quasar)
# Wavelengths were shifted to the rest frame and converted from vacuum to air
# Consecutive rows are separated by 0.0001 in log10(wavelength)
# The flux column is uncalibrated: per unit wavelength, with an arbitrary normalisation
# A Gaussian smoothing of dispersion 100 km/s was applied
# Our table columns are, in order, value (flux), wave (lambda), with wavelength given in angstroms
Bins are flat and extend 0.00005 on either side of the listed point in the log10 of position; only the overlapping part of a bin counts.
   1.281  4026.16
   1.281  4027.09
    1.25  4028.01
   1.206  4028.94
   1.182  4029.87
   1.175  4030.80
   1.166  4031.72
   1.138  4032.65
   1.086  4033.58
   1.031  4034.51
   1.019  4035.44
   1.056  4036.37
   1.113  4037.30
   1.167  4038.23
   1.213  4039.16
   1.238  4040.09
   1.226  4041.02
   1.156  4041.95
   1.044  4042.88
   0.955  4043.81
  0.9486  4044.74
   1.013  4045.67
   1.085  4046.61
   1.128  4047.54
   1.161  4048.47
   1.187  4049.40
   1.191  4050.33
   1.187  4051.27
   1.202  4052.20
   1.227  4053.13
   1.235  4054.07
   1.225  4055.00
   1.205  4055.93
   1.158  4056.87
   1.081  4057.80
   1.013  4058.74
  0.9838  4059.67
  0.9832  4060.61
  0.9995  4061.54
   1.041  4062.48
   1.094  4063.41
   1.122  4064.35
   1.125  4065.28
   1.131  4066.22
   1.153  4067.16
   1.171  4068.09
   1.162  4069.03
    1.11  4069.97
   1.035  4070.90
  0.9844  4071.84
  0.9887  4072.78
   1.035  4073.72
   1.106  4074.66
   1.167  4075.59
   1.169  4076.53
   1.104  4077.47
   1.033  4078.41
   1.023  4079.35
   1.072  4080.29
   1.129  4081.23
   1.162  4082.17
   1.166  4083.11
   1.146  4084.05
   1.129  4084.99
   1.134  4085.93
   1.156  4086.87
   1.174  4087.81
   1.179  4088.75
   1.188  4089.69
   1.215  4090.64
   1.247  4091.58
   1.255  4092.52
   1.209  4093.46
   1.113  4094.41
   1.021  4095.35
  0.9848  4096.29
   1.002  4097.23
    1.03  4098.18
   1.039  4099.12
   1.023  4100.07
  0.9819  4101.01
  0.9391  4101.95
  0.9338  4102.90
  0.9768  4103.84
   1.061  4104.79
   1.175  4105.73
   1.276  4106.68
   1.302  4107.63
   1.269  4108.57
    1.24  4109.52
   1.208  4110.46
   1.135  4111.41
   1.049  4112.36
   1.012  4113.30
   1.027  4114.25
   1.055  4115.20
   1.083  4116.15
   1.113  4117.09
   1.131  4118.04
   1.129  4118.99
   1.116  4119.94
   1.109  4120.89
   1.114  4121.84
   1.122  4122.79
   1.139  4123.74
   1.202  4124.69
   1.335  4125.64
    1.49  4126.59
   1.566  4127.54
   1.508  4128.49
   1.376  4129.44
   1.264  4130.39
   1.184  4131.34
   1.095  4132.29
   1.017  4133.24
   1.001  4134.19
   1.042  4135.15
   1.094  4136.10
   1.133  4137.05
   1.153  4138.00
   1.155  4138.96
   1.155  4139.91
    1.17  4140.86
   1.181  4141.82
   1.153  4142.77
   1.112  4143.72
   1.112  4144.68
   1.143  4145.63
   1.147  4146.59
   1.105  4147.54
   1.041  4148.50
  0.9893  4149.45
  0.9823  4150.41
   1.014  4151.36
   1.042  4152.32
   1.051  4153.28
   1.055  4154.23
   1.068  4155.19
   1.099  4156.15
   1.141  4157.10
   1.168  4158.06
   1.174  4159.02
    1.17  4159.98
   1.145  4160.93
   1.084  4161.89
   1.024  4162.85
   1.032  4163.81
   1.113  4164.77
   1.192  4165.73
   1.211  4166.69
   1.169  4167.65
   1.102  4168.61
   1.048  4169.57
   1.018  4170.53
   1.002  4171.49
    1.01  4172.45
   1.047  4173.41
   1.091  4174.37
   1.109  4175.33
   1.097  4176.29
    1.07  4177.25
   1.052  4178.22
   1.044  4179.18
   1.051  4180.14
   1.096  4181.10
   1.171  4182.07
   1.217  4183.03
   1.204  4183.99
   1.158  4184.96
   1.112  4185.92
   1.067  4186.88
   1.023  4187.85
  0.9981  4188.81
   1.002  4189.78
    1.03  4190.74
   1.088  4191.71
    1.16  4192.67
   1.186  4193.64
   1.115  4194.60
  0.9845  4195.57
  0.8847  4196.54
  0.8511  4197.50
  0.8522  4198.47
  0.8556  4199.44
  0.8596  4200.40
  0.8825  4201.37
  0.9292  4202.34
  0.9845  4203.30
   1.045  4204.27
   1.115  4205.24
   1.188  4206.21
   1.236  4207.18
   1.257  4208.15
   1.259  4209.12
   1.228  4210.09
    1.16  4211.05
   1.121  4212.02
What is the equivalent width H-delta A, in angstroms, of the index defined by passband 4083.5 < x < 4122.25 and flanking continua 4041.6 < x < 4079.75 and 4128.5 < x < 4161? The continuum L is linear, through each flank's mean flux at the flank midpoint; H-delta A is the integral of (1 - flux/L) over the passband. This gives -0.1 angstroms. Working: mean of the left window 1.1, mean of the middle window 1.11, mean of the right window 1.12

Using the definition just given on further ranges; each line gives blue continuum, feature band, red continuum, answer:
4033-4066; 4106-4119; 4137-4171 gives -0.44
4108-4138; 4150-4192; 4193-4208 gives -0.75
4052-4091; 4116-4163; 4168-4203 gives -3.22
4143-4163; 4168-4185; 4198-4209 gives -0.42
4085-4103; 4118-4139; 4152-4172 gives -1.84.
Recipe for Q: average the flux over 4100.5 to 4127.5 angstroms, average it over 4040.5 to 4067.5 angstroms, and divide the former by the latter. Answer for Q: 1.0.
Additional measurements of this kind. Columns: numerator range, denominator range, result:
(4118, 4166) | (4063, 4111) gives 1.03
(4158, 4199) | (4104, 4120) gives 0.95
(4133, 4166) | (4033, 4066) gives 0.99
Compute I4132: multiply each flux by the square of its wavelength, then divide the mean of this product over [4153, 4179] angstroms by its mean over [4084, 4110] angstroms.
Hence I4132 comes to 1.0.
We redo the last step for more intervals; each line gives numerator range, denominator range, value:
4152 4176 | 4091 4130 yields 0.98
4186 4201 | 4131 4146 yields 0.92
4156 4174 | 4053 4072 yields 1.05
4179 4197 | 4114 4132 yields 0.92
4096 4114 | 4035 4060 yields 0.99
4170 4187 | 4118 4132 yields 0.89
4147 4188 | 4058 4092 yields 1.03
